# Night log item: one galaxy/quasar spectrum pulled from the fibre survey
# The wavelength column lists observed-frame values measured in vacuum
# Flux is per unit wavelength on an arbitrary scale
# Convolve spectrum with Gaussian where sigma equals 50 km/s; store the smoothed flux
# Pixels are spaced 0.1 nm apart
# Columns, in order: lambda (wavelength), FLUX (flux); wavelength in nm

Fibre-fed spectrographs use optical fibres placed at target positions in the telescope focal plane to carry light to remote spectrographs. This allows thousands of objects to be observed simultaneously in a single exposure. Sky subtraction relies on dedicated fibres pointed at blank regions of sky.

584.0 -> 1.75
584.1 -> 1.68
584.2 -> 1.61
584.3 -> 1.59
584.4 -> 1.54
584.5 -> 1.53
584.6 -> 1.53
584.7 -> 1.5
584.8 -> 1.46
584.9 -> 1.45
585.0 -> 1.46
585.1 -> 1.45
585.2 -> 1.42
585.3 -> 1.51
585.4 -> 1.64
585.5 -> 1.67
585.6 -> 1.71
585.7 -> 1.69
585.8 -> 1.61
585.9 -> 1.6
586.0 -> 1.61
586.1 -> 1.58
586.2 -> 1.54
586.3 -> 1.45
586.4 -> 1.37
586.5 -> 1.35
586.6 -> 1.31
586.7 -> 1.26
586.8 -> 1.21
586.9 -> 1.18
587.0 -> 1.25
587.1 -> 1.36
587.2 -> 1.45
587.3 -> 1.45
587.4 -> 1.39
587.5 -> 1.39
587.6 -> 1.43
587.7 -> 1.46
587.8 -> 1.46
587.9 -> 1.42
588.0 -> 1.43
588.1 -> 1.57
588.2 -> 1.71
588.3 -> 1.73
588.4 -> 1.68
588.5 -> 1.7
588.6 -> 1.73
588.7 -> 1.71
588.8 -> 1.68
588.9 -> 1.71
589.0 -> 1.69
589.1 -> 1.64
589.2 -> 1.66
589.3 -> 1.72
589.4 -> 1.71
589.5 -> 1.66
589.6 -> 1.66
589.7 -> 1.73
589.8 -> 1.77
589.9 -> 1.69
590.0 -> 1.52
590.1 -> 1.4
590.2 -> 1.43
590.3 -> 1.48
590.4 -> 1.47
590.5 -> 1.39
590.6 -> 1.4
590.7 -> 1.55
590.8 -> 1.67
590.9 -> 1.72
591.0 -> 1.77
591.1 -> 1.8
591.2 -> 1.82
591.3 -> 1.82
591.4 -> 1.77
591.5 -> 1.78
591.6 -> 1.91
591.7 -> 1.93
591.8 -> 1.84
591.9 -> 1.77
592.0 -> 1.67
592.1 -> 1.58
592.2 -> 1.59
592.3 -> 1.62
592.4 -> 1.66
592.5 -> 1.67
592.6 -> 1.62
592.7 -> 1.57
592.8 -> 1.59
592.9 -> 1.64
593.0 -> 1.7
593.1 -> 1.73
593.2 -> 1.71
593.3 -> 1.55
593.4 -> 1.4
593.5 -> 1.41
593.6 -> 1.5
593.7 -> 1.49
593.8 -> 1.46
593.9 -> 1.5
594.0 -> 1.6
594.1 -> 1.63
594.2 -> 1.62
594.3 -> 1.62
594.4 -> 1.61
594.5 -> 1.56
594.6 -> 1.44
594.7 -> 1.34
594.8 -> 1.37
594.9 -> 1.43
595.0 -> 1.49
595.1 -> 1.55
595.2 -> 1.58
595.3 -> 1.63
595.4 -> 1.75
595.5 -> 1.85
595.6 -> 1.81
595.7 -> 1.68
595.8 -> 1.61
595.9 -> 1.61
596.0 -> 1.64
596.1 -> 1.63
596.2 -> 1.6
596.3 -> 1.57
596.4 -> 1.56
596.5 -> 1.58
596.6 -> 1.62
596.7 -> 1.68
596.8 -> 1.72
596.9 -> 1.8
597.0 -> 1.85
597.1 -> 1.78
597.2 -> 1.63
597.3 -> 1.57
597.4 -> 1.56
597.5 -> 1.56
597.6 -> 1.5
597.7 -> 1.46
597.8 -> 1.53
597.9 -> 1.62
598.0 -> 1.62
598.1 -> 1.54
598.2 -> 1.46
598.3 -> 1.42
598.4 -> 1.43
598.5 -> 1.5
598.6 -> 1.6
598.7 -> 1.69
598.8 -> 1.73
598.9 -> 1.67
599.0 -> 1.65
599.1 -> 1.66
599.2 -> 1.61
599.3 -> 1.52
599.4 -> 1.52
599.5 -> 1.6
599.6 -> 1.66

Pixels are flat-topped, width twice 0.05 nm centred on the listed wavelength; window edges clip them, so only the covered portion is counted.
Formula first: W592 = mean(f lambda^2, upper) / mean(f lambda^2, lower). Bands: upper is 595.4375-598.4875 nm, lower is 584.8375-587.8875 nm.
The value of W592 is 1.1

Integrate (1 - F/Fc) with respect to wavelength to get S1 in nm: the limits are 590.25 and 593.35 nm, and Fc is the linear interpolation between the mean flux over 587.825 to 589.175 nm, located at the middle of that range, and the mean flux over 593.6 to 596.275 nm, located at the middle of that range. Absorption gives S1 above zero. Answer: -0.12 nm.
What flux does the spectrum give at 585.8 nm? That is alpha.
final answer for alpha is 1.61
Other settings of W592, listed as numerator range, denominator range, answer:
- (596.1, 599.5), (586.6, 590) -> 1.07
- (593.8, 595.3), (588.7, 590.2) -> 0.94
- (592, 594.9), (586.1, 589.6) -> 1.05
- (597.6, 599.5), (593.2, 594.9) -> 1.05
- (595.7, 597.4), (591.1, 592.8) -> 0.97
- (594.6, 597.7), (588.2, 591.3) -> 1.00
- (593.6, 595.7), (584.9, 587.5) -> 1.11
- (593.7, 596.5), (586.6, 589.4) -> 1.06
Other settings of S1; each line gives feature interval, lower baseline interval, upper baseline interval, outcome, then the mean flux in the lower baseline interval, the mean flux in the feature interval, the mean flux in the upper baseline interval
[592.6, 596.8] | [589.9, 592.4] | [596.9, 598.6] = 0.07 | 1.65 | 1.59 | 1.57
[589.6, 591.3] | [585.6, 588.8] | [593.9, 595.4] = -0.11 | 1.49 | 1.61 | 1.54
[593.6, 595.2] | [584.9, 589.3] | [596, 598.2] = 0.07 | 1.52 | 1.52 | 1.61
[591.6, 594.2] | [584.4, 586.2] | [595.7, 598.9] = -0.06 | 1.55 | 1.62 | 1.6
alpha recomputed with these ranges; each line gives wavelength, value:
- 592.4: 1.66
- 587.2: 1.45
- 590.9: 1.72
